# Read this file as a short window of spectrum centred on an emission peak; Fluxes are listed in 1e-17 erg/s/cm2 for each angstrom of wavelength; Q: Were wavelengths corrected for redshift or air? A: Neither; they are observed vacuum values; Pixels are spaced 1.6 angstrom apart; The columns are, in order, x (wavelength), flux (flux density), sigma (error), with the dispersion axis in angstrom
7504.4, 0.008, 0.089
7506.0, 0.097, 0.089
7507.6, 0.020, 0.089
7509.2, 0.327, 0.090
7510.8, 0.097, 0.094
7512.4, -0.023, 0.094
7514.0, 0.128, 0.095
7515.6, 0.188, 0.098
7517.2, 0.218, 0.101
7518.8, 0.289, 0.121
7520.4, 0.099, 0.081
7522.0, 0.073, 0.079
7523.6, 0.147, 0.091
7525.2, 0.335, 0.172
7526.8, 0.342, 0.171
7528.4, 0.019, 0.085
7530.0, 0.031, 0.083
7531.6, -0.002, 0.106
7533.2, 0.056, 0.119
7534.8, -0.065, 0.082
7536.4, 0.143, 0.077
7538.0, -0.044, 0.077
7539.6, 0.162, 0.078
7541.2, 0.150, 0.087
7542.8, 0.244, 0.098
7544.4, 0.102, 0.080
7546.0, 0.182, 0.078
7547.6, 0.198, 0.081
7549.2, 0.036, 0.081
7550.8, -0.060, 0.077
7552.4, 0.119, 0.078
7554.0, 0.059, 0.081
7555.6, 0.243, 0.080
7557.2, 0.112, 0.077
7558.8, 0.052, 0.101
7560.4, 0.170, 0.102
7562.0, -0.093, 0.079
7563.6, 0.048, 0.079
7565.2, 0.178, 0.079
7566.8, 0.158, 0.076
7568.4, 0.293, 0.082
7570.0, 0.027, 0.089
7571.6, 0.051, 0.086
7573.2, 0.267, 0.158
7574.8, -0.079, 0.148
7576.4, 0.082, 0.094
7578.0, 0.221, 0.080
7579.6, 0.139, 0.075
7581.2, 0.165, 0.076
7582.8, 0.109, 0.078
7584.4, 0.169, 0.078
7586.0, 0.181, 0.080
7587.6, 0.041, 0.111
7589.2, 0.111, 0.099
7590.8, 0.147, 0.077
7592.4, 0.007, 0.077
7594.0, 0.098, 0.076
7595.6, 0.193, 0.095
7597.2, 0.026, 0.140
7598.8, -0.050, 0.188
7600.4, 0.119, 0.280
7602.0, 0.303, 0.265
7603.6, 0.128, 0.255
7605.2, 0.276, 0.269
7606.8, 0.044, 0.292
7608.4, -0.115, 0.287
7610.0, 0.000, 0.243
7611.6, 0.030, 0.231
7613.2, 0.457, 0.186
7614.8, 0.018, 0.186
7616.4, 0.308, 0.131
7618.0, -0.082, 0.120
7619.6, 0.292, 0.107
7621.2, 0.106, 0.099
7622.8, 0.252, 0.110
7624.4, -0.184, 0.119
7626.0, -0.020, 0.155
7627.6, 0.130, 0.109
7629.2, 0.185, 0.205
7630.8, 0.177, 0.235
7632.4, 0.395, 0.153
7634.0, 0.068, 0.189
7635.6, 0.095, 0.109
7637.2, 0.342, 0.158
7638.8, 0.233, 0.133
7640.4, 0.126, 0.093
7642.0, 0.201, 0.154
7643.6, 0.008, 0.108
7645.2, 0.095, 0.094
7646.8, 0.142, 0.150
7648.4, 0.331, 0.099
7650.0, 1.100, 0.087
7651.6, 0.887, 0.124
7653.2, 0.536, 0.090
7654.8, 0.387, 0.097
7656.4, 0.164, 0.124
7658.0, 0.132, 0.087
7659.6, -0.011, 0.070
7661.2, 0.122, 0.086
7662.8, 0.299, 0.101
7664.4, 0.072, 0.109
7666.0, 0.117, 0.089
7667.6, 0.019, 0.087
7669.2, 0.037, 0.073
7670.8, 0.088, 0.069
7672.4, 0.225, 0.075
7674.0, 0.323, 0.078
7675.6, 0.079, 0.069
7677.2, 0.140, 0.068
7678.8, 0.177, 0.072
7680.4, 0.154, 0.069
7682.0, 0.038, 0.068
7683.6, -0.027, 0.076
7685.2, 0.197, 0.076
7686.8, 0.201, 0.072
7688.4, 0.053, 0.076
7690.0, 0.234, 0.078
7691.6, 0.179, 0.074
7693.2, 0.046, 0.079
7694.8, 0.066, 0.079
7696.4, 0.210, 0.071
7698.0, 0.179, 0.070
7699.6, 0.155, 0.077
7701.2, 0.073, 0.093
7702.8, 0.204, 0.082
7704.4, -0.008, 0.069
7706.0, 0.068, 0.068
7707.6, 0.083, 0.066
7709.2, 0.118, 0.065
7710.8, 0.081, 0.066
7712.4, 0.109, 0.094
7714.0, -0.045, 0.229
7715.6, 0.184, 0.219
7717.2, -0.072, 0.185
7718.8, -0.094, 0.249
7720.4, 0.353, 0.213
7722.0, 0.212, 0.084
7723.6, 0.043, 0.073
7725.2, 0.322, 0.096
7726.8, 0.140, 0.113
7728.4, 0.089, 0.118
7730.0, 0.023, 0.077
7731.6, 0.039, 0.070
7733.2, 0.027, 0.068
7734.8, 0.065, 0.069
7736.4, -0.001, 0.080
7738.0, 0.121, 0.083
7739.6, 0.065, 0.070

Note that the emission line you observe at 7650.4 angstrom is Hgamma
